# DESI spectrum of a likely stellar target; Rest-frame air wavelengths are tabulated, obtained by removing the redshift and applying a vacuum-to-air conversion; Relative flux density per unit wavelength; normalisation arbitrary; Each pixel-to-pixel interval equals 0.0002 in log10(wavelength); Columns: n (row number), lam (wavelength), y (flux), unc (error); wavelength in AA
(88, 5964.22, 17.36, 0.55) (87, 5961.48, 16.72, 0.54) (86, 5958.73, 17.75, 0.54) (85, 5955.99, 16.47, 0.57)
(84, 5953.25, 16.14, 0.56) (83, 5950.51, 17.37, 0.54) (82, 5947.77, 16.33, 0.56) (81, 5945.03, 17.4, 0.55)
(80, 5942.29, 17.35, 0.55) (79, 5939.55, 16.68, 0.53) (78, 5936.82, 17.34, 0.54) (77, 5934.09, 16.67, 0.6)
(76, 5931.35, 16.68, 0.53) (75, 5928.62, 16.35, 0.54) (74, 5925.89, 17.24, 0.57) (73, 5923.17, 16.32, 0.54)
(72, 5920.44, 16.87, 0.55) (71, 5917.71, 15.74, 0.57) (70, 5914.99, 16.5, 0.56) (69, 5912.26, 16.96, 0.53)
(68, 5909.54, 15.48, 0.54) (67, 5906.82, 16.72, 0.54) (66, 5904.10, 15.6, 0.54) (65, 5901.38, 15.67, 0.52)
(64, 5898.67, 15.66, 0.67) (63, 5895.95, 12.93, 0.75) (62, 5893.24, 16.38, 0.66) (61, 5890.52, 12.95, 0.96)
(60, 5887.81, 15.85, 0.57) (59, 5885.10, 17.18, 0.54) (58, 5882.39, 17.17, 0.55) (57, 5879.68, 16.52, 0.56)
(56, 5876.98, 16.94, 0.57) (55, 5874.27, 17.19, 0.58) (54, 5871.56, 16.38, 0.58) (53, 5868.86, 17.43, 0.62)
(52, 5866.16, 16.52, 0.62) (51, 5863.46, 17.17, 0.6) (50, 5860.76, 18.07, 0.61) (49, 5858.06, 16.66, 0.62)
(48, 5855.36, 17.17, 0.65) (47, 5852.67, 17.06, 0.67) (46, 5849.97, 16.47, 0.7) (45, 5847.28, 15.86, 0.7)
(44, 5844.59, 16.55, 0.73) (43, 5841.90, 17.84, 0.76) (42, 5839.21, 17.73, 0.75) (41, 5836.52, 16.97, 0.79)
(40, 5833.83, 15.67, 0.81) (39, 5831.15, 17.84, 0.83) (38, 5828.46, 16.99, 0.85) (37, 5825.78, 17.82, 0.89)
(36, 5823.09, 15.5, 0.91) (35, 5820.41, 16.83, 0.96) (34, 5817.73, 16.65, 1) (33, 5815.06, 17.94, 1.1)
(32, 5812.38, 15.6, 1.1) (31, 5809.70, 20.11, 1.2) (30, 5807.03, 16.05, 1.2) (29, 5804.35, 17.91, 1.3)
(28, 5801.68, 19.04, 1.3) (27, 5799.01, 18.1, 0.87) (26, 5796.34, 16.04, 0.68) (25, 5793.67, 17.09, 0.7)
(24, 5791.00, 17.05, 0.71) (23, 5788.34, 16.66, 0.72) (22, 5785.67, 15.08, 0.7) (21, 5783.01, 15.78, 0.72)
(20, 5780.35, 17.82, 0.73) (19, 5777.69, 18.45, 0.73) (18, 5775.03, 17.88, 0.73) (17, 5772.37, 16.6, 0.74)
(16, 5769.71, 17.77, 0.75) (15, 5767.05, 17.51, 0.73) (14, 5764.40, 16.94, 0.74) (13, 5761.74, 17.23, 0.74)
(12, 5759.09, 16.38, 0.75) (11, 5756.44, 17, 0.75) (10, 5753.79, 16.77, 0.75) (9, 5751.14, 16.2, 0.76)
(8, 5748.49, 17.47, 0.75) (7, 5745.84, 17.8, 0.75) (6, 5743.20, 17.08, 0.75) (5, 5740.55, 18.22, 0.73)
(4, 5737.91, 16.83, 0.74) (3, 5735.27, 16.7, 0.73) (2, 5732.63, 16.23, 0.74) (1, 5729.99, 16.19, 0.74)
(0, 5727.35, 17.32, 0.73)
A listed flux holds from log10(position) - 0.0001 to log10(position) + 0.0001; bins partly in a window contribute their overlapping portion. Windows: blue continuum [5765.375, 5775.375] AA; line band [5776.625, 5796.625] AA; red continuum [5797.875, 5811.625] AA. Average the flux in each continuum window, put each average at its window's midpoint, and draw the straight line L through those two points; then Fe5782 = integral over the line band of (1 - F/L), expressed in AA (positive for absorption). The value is 1.1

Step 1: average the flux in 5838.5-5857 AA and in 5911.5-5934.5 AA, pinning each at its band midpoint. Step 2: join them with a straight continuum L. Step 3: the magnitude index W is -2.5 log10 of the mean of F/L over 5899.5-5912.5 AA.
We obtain 0.04 mag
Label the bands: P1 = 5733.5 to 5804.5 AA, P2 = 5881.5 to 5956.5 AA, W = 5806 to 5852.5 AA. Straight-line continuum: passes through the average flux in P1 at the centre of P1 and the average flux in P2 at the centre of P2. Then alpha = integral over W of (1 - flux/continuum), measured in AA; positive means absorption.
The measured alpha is -0.5 AA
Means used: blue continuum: 17.1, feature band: 17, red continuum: 16.3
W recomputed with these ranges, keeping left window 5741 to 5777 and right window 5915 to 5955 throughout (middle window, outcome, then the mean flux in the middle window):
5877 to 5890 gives 0.03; 16.5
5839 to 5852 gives 0.01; 16.8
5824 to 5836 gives 0.00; 17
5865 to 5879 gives 0.00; 16.9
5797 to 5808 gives -0.04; 17.7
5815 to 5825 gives 0.02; 16.6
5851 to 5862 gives -0.02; 17.2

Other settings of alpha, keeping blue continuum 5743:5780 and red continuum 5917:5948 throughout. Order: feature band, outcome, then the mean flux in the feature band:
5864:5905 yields 2.09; 16.1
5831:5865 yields 0.07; 17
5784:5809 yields 0.12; 17.1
